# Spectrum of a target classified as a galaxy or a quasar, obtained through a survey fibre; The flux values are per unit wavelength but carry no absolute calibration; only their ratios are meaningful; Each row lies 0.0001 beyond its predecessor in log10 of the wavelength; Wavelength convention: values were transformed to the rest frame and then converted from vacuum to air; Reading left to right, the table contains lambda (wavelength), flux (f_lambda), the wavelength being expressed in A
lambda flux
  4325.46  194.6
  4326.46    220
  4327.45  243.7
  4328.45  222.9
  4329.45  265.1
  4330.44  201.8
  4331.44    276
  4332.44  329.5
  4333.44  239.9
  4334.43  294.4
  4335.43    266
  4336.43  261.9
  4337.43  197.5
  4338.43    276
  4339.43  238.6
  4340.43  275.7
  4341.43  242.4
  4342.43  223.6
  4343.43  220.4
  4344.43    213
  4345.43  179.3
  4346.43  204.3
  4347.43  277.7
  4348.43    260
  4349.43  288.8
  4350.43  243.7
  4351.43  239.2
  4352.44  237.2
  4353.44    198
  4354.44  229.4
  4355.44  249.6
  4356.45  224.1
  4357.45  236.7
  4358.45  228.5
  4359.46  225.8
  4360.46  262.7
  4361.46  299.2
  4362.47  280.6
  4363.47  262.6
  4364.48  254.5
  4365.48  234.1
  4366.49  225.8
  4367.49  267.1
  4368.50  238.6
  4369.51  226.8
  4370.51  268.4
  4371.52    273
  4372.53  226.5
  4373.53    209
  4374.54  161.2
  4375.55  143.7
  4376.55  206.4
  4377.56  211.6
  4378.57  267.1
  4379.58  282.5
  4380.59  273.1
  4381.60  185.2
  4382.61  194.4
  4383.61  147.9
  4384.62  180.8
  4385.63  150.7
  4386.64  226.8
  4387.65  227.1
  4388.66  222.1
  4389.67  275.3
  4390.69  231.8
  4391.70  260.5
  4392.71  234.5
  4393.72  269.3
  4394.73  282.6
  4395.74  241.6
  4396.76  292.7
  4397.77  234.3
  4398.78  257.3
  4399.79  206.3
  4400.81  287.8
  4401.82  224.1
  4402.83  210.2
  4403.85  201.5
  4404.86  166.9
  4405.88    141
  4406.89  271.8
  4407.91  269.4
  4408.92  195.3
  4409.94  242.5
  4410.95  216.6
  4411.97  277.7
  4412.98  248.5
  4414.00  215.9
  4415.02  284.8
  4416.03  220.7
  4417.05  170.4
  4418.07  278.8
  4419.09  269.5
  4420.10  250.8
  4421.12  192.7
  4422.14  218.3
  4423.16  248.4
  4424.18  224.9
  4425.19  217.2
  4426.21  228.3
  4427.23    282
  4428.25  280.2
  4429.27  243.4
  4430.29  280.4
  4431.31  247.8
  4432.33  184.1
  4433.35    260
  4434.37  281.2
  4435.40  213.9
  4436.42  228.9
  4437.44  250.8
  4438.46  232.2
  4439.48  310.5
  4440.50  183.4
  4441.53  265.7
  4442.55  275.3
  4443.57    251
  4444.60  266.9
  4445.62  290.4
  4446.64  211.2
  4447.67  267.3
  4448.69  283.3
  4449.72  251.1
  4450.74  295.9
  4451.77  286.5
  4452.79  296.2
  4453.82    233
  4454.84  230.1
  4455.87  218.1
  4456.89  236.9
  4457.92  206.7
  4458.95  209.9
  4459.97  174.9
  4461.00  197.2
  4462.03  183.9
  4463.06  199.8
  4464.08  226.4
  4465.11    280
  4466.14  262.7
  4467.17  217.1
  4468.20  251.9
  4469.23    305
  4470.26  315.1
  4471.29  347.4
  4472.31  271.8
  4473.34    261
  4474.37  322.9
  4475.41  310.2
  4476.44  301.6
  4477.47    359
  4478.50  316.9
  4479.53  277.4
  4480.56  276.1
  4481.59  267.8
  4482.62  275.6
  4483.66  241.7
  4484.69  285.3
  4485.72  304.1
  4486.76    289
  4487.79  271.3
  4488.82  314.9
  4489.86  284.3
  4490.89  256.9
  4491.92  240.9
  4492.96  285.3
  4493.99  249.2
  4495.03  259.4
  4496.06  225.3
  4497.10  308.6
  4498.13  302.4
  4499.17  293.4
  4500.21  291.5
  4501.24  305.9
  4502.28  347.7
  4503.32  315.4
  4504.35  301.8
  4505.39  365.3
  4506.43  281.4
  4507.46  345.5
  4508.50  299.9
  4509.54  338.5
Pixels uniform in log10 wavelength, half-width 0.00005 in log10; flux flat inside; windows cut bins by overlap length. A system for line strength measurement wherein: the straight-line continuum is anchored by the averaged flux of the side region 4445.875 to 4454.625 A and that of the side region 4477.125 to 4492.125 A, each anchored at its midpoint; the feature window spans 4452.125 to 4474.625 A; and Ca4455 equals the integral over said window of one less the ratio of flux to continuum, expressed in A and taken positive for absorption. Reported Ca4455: 2.1 A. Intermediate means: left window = 265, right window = 284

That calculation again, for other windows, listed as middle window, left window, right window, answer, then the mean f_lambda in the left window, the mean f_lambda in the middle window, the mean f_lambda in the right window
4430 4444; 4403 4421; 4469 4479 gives 0.82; 229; 247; 311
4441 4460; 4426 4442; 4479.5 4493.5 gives 0.38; 249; 252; 276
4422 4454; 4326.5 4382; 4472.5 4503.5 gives 1.99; 241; 253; 287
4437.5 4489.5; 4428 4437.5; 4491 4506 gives 0.60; 246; 264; 291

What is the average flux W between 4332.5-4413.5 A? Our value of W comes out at 236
